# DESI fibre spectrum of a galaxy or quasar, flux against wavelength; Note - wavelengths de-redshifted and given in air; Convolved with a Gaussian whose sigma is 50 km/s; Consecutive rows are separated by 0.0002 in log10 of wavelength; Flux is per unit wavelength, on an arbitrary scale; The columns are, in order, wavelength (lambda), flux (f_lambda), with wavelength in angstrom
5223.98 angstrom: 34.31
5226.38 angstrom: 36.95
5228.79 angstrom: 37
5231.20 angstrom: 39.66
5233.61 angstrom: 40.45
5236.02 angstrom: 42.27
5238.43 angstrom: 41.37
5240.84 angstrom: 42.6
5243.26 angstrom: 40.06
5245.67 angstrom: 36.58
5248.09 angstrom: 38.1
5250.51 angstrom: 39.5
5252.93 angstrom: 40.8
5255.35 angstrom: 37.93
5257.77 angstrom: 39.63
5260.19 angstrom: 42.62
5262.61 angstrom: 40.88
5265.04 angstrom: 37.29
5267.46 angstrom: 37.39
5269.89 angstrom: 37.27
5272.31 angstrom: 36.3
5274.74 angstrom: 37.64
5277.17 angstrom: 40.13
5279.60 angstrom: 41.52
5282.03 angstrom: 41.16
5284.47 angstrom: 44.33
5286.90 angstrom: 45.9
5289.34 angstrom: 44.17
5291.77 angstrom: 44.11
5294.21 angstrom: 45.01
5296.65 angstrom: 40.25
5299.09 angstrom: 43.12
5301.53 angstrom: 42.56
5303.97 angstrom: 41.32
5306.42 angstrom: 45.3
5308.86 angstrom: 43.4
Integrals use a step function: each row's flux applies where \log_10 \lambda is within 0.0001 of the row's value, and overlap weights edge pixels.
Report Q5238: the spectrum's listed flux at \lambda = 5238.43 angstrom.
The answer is 41.37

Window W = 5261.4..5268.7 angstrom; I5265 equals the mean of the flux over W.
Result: 38.5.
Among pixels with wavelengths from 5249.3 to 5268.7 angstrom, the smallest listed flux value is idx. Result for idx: 37.29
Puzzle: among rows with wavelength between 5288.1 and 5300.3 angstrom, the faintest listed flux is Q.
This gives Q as 40.25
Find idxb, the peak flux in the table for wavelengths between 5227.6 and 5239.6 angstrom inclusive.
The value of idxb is 42.27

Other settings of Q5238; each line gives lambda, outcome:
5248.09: 38.1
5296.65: 40.25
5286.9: 45.9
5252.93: 40.8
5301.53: 42.56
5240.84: 42.6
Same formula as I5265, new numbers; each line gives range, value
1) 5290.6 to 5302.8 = 43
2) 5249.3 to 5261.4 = 40.1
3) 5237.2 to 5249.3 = 39.7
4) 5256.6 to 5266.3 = 40.1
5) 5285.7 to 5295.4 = 44.8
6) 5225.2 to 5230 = 36.9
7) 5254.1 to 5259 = 38.8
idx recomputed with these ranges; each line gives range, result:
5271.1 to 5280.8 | 36.3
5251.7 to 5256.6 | 37.93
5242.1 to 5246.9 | 36.58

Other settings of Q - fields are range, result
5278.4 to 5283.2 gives 41.16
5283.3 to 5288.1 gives 44.33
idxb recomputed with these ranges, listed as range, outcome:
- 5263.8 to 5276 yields 37.64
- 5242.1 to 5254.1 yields 40.8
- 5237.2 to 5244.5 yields 42.6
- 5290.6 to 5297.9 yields 45.01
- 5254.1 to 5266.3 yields 42.62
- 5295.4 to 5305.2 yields 43.12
